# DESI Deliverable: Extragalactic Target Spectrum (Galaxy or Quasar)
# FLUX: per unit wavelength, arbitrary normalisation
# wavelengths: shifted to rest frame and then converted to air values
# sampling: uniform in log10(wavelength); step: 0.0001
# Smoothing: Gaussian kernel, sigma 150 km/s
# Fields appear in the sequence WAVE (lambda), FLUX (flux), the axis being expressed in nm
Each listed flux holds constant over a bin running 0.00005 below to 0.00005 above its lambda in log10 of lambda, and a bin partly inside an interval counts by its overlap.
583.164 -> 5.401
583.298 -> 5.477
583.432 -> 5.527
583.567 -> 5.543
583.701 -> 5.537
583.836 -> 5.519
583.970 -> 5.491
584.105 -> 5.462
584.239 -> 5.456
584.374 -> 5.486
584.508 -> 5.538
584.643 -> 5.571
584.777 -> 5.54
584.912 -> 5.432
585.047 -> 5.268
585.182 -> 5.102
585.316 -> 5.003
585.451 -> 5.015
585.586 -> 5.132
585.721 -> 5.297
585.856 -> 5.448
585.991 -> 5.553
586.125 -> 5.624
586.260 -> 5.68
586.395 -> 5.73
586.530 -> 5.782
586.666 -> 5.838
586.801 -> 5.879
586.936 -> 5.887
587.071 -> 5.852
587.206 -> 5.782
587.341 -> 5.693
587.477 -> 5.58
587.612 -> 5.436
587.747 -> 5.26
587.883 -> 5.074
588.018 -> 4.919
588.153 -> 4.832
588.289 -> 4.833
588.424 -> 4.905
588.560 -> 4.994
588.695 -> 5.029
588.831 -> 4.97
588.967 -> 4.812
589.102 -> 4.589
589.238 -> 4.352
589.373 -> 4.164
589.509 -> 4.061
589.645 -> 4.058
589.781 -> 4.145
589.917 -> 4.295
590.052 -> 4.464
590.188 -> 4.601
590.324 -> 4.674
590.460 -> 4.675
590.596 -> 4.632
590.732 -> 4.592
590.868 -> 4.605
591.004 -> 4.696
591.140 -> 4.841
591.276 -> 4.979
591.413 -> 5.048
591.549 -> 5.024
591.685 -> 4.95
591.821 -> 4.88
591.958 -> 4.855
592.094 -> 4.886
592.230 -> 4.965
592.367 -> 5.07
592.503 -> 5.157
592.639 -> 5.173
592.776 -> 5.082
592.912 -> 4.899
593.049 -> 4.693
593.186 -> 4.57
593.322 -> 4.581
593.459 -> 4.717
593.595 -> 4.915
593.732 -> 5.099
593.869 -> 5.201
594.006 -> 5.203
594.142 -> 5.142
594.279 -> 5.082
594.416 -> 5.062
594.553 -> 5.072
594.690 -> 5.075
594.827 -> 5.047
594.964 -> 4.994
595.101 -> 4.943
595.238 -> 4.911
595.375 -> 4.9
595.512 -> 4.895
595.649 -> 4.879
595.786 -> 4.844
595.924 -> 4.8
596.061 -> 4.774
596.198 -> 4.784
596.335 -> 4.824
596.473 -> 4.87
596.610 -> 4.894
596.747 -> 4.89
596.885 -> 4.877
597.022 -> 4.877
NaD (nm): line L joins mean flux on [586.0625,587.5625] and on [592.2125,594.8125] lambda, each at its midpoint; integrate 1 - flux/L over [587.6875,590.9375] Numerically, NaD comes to 0.49 nm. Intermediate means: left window 5.75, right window 4.99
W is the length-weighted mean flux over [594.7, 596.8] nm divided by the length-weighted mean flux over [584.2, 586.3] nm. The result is 0.9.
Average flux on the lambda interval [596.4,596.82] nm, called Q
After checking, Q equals 4.88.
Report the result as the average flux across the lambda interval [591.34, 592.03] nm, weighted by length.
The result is 4.95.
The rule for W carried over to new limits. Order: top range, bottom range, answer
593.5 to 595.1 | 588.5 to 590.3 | 1.13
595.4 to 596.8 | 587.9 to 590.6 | 1.05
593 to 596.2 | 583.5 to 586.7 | 0.90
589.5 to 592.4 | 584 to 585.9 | 0.88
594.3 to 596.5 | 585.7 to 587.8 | 0.87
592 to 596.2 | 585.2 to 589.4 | 0.94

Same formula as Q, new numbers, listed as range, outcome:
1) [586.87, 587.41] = 5.8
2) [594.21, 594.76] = 5.07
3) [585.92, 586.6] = 5.67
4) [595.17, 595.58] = 4.9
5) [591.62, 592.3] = 4.9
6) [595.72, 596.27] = 4.8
